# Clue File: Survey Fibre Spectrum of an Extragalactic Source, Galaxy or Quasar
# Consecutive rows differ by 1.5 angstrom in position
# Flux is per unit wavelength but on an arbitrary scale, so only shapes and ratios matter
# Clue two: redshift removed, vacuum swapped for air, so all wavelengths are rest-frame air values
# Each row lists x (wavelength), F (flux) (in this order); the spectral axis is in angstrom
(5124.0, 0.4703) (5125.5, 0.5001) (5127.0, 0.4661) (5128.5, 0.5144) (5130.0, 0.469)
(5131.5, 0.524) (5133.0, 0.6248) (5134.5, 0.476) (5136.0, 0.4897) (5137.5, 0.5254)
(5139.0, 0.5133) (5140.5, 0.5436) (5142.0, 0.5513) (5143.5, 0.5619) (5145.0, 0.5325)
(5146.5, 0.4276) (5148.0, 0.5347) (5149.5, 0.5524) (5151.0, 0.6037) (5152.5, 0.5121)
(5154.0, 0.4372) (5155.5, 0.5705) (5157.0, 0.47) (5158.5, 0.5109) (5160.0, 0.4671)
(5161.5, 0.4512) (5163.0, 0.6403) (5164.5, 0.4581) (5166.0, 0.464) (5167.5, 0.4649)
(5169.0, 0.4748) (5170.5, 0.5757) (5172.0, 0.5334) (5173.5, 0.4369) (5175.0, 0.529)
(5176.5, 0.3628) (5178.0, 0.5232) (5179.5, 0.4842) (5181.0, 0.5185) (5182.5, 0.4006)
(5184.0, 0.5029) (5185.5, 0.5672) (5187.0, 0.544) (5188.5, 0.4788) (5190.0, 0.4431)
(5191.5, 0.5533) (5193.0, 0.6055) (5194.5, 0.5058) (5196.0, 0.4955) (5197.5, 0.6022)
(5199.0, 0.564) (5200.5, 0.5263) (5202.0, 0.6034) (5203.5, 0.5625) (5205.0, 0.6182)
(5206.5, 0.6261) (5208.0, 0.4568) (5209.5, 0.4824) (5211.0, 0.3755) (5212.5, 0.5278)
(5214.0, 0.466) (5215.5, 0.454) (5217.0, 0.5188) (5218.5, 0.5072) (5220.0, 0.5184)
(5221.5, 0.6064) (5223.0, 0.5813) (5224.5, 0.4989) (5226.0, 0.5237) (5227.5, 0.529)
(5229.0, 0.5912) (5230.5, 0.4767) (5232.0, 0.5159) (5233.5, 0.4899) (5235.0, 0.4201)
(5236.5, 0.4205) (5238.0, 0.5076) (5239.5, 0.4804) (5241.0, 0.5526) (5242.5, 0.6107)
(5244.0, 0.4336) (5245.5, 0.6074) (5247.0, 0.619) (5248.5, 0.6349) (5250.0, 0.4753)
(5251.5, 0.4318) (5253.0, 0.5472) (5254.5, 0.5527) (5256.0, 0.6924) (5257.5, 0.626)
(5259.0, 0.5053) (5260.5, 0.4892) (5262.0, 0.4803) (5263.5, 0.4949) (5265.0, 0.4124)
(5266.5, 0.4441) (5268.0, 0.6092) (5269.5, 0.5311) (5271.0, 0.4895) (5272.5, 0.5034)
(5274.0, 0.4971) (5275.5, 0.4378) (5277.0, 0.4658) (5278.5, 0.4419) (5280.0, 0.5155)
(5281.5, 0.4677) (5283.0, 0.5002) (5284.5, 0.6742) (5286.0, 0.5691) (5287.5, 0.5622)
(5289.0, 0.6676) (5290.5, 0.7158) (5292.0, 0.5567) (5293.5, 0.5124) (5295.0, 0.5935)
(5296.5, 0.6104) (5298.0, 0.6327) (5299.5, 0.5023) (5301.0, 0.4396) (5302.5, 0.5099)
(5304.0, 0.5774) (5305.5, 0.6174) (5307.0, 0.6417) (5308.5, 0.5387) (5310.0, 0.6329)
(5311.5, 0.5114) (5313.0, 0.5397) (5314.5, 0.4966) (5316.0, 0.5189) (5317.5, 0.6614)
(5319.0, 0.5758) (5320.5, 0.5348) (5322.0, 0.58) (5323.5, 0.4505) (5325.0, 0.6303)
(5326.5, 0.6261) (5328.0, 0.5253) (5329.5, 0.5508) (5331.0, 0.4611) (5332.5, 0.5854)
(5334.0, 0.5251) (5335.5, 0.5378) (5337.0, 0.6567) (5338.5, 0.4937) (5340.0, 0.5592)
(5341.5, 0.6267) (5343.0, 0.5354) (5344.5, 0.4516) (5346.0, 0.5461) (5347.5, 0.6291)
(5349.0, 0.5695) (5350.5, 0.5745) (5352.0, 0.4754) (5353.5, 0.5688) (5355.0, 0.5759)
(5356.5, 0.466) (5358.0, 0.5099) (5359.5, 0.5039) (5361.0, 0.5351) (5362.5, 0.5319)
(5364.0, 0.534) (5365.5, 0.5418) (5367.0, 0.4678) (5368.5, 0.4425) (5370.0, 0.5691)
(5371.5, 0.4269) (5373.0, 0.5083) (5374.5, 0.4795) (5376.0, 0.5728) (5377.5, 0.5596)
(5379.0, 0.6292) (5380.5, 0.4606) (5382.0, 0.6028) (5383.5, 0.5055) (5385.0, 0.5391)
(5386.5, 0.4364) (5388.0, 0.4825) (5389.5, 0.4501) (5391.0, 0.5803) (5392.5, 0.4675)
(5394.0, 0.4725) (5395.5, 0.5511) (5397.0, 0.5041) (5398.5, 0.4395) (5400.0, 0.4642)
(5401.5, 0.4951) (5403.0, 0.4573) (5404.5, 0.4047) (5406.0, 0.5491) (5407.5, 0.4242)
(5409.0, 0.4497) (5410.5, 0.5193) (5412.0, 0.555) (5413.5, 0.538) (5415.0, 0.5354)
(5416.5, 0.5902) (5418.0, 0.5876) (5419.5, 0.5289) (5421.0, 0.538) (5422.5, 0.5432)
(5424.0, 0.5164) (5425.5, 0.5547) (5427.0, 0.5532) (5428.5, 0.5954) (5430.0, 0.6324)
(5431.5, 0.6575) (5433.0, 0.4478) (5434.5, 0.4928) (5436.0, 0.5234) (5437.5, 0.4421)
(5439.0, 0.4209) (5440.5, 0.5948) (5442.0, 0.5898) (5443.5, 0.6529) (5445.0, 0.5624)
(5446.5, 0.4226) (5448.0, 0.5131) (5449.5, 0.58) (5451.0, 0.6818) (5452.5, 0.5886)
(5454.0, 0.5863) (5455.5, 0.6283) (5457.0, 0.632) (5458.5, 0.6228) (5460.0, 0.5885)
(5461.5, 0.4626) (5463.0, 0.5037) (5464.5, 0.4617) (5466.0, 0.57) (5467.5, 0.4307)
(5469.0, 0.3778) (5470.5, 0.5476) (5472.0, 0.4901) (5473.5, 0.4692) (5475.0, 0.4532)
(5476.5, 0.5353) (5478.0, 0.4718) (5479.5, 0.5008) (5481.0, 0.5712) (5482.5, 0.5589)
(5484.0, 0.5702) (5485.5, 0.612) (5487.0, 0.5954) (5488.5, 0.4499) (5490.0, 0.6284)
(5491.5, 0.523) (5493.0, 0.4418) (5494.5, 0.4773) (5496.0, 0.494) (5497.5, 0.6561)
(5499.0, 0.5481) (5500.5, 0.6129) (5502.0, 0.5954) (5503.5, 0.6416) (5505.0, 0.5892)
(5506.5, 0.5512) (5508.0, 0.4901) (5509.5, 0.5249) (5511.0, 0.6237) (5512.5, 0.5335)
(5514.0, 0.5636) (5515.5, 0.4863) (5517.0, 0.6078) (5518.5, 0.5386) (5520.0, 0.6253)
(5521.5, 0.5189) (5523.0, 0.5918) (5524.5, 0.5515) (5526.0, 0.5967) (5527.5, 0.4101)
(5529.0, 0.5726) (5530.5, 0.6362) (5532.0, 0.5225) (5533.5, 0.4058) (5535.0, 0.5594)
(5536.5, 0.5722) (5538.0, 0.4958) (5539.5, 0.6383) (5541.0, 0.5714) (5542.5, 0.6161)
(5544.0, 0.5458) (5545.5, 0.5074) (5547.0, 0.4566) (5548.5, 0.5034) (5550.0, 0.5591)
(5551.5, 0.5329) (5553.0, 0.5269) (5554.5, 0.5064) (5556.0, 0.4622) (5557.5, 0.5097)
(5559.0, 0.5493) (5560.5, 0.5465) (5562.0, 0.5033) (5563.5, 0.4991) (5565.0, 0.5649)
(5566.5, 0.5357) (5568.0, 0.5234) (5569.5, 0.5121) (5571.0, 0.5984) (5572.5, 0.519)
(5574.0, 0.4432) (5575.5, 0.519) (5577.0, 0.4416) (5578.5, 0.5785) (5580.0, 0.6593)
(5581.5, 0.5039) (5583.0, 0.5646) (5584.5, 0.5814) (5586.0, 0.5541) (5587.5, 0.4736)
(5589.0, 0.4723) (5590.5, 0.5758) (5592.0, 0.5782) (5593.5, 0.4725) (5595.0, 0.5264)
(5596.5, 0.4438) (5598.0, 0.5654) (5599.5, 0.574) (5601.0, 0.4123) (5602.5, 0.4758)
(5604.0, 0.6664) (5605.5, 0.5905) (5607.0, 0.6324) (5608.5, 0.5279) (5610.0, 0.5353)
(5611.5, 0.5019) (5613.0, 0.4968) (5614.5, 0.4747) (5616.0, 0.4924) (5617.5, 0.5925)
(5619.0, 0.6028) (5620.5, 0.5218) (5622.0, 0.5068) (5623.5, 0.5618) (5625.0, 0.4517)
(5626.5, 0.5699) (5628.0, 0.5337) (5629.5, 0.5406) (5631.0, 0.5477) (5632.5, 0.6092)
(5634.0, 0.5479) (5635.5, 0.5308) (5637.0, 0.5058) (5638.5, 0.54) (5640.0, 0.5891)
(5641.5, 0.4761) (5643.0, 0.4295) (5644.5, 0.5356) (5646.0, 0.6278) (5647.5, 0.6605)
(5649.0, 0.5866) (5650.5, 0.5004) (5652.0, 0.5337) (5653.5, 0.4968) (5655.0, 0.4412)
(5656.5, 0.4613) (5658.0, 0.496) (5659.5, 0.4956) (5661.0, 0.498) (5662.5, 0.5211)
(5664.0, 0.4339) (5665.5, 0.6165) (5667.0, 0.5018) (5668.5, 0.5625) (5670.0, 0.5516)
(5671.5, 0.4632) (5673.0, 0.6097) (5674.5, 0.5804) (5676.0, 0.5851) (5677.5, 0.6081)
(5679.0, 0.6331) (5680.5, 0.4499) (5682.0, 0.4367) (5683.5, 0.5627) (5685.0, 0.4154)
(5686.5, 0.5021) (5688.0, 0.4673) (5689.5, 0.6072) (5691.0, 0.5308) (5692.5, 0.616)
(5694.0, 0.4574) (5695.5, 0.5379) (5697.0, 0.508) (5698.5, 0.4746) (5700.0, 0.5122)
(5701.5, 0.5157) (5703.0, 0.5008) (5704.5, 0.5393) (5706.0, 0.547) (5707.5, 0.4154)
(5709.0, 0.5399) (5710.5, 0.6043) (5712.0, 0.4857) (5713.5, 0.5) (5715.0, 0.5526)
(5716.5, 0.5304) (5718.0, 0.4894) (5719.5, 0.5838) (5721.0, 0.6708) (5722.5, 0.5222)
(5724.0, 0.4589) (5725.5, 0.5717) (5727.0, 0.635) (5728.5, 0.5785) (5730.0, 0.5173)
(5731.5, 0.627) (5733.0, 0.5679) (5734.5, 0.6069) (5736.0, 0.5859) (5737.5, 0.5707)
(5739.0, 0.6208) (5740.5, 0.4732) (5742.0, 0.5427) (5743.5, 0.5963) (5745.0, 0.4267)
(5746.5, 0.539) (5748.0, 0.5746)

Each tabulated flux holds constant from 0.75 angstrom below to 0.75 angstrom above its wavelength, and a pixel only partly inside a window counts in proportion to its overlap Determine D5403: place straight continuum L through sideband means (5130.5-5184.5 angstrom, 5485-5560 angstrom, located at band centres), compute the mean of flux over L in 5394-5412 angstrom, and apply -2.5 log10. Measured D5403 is 0.11 mag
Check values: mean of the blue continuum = 0.507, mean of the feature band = 0.481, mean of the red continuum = 0.546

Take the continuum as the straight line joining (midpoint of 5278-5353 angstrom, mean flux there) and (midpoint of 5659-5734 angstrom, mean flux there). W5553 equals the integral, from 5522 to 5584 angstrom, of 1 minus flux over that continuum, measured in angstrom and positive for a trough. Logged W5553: 1.0 angstrom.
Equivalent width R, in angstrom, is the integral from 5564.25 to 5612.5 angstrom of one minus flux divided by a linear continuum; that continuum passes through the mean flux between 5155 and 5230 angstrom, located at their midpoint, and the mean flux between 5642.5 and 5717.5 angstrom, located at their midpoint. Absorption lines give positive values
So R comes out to -1.1 angstrom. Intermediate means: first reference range 0.515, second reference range 0.525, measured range 0.535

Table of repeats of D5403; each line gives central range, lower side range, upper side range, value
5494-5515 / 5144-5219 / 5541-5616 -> -0.08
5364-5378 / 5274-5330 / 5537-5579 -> 0.08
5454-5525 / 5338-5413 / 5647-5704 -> -0.05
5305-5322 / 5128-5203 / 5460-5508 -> -0.10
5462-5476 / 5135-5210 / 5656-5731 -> 0.10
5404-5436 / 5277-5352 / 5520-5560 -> 0.03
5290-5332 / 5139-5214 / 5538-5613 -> -0.08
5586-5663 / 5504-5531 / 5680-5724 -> 0.01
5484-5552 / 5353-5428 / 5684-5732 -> -0.06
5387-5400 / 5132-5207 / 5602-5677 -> 0.08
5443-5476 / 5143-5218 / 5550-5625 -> -0.03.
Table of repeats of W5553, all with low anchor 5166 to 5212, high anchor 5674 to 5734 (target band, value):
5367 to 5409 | 2.0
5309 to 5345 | -2.4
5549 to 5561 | 0.1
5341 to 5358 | -0.8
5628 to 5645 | 0.0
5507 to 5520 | -0.6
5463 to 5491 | 0.5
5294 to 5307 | -1.2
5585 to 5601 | 0.4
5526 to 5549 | -0.3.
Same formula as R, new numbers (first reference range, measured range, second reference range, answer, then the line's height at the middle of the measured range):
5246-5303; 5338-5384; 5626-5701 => 0.41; 0.536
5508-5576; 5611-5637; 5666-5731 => 0.08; 0.535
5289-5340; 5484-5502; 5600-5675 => -0.18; 0.546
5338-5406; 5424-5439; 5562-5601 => -0.50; 0.519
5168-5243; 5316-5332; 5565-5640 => -1.15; 0.521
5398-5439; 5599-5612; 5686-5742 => -0.33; 0.533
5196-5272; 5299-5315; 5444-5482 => -0.62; 0.527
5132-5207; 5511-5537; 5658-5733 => -0.97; 0.529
